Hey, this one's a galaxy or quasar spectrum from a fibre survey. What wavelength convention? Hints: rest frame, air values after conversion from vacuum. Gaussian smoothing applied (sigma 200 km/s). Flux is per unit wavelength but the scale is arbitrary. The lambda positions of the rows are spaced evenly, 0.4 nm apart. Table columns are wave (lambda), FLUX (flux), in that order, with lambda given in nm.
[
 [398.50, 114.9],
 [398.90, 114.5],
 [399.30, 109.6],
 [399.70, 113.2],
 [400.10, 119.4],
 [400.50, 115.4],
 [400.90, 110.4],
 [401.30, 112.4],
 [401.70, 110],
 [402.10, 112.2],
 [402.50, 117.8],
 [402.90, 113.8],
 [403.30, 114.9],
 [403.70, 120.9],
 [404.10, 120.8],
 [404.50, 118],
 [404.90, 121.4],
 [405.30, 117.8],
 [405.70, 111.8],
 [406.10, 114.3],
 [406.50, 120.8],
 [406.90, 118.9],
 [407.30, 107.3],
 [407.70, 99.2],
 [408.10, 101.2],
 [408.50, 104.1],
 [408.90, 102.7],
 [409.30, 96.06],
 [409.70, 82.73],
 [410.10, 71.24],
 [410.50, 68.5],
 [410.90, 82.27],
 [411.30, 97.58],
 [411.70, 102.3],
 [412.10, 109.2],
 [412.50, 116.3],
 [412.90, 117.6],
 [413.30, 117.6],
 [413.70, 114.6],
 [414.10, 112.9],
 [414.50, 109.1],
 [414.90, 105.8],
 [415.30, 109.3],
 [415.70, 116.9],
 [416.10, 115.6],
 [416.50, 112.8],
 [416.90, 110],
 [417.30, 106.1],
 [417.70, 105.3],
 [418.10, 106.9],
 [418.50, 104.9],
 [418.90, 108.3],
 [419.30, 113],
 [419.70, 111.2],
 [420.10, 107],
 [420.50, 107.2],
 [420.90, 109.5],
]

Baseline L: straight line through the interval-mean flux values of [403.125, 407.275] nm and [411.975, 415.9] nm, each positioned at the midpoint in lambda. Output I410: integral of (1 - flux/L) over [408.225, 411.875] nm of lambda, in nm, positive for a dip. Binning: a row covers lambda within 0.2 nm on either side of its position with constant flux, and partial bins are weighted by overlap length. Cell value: 0.80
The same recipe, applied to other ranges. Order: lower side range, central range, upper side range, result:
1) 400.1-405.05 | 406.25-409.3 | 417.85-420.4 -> 0.17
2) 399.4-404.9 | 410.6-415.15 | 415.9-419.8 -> 0.18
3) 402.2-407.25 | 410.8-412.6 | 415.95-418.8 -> 0.17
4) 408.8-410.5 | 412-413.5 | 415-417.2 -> -0.27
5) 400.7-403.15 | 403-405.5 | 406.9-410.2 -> -0.26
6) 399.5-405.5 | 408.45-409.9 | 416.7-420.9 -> 0.22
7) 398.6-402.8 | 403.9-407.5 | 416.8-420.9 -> -0.15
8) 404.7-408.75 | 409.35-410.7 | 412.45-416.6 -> 0.43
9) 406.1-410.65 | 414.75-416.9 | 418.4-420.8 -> -0.14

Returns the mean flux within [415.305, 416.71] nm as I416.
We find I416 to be 114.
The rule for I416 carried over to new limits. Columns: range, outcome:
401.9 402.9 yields 115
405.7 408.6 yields 110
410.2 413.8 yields 102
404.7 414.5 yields 105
